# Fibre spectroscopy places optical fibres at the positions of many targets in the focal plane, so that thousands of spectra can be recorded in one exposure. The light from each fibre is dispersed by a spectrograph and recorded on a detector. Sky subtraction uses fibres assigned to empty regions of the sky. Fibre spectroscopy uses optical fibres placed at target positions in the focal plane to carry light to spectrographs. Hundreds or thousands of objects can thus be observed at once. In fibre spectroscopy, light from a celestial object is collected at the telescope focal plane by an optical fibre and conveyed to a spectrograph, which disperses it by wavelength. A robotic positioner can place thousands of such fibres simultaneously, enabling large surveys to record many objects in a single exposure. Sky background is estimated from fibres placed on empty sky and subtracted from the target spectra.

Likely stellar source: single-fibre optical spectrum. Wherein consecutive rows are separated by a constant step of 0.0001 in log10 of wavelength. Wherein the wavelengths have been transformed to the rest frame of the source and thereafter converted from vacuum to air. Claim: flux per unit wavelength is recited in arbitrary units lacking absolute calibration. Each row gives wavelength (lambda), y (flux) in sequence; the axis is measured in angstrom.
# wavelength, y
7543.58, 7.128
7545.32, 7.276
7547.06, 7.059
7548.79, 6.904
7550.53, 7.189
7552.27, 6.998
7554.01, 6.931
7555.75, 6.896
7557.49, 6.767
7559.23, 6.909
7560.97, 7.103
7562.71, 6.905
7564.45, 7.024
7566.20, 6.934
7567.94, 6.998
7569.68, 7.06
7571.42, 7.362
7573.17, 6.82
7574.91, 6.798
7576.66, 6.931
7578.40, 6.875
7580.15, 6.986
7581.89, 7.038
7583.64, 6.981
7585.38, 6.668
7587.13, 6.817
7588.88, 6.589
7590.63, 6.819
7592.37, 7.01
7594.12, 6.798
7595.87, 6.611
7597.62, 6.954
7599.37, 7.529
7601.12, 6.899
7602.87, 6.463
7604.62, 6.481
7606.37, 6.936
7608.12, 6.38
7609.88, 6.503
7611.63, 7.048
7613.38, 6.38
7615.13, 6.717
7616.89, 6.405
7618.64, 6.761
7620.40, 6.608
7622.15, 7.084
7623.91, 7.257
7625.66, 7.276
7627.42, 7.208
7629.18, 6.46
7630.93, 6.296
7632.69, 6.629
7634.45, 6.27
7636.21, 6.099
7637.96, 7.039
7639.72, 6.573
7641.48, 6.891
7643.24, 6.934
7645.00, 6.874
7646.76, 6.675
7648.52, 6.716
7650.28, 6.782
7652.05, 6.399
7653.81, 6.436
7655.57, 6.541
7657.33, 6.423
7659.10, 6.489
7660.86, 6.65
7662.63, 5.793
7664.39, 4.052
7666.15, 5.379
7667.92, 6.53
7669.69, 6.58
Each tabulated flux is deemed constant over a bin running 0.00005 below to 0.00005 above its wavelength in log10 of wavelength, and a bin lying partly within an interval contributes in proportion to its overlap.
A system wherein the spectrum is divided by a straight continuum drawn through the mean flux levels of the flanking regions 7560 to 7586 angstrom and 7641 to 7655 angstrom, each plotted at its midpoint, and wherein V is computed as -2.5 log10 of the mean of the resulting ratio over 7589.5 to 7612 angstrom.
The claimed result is 0.012 mag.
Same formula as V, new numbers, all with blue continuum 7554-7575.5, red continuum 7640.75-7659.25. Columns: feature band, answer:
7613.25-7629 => -0.02 mag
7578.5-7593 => 0.00 mag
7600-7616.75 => 0.03 mag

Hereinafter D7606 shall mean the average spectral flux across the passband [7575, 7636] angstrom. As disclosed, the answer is 6.78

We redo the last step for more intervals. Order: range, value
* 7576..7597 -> 6.85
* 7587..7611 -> 6.77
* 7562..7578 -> 6.98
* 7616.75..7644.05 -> 6.75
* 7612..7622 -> 6.64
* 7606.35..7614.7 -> 6.63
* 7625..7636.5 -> 6.61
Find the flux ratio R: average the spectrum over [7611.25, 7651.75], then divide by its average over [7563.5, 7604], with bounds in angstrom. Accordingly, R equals 1.0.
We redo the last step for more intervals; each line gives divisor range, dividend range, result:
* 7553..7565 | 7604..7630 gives 0.98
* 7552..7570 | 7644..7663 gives 0.94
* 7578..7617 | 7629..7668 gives 0.94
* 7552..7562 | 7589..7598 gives 0.98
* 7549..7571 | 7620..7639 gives 0.97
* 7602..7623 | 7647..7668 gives 0.93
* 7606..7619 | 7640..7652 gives 1.02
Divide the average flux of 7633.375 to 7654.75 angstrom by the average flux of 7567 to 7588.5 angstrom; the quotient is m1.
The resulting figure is 0.96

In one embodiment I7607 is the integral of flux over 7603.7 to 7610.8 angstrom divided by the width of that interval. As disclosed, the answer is 6.58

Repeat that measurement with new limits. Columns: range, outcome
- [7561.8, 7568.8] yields 6.96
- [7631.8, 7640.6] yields 6.52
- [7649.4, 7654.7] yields 6.54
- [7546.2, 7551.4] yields 7.06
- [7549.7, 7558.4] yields 6.95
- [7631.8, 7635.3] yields 6.44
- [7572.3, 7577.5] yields 6.85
